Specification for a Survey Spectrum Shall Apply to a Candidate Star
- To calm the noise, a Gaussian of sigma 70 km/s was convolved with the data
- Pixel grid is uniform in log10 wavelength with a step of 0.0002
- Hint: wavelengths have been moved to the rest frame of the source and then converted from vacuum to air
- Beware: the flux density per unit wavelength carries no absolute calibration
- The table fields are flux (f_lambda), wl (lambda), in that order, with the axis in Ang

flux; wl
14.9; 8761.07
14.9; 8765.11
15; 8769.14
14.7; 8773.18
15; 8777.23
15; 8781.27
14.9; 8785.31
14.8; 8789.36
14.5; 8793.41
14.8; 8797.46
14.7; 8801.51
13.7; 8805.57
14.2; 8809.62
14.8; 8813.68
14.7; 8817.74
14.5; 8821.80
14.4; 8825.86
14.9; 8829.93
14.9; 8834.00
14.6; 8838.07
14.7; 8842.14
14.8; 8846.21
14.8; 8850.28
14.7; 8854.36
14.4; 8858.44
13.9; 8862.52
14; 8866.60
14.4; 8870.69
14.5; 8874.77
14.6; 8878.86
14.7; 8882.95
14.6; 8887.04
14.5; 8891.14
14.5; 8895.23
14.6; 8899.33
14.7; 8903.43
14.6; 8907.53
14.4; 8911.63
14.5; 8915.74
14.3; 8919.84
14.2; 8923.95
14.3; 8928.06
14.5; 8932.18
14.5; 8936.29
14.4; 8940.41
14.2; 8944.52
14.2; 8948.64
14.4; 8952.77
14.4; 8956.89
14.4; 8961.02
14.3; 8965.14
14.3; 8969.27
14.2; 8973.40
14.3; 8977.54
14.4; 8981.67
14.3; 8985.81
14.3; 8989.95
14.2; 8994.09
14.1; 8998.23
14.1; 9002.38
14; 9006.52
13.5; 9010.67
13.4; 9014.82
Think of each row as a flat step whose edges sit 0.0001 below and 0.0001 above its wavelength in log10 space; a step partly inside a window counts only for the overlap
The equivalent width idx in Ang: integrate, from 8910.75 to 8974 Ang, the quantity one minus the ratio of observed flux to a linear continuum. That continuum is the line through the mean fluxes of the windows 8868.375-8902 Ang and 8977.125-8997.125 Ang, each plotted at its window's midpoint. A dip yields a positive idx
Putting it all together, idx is 0.3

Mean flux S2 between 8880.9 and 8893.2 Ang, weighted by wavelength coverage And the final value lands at 14.6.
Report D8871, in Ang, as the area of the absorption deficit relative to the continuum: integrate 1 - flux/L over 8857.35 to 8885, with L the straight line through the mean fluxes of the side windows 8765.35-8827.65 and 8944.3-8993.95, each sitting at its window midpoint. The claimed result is 0.3 Ang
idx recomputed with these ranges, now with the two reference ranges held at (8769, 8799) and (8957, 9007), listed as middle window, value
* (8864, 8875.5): 0.3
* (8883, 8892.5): 0.0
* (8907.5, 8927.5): 0.1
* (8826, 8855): -0.2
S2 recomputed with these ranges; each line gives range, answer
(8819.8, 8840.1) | 14.7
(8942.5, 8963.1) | 14.3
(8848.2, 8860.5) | 14.6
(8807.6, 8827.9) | 14.5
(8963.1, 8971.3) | 14.3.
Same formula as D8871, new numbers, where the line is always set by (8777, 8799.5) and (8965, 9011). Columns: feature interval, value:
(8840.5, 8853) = -0.1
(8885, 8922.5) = -0.2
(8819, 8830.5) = 0.1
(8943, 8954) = 0.0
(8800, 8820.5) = 0.5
